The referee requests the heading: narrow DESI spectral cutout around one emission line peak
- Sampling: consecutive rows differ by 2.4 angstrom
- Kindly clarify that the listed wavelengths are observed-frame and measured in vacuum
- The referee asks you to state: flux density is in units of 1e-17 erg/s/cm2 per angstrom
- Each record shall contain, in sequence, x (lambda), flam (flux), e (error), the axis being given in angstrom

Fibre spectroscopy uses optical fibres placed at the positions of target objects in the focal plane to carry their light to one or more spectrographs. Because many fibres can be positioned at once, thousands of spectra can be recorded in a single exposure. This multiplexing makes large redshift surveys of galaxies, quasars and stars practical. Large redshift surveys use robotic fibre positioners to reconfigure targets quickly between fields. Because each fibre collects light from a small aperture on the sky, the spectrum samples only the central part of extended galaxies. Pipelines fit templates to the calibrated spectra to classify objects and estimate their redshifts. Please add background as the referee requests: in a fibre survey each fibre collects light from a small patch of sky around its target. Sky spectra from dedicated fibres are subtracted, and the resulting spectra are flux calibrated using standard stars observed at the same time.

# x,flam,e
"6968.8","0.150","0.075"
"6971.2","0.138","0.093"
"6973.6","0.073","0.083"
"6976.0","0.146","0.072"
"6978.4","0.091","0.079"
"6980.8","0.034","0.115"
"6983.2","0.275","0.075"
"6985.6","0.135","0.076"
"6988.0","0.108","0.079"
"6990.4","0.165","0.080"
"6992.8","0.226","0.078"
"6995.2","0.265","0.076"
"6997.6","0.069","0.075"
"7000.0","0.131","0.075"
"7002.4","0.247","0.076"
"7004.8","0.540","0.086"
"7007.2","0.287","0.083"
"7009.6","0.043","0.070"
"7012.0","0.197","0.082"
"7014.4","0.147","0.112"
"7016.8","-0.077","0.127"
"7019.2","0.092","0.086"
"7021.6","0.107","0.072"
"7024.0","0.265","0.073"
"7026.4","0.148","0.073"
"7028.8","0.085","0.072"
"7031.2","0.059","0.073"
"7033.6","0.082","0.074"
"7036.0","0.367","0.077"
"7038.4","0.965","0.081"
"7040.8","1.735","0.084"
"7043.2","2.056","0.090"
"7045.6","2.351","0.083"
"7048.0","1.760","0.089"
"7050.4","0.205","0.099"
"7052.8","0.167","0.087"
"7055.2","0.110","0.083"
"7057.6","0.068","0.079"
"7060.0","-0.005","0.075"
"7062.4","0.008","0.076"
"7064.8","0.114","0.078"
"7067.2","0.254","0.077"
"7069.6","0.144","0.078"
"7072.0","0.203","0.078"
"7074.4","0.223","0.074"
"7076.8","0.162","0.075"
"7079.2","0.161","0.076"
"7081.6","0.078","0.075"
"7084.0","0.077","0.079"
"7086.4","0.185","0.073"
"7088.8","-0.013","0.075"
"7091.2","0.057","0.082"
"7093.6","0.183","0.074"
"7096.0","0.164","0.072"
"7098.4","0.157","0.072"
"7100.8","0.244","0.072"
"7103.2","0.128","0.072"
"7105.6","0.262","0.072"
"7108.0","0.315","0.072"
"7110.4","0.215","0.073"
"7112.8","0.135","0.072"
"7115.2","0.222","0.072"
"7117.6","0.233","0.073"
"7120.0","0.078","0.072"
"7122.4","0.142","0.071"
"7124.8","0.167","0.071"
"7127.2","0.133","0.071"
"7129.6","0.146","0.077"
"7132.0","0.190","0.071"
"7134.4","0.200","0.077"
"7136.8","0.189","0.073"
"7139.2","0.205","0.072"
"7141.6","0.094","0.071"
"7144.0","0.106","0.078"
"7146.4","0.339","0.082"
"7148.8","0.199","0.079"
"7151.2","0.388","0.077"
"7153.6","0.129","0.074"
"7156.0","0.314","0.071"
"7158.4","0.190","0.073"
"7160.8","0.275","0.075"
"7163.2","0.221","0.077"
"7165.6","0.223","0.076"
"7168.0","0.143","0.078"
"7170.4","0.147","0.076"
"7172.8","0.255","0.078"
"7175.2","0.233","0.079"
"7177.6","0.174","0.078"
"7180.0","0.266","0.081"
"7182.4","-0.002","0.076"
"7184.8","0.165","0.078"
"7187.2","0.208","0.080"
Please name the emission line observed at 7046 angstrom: [O II]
